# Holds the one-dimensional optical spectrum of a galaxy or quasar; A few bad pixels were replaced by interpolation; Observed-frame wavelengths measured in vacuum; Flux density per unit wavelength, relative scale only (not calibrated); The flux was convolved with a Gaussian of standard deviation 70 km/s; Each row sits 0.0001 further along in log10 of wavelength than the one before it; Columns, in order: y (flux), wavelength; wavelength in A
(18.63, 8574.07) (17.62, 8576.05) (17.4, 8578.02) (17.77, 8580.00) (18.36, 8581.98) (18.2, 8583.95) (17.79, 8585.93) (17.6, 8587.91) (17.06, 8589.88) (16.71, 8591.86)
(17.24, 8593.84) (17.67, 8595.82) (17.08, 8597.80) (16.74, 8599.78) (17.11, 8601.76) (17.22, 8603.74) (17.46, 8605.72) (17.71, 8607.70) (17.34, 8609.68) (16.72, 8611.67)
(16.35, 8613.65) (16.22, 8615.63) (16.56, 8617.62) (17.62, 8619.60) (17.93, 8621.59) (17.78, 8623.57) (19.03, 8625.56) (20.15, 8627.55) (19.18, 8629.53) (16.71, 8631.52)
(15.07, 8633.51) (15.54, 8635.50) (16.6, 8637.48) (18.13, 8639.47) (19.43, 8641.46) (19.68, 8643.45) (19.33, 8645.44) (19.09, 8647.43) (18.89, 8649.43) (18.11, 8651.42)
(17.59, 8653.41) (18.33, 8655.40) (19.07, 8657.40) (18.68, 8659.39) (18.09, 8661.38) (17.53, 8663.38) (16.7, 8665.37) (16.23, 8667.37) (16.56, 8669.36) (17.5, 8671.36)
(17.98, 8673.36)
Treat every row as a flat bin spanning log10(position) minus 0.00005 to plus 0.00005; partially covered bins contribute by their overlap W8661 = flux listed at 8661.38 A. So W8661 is 18.09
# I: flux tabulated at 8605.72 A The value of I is 17.46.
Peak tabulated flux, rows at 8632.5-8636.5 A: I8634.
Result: 15.54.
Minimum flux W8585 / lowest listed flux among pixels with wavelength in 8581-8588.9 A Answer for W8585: 17.6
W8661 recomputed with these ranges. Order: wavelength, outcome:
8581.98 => 18.36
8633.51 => 15.07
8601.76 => 17.11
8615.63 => 16.22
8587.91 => 17.6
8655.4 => 18.33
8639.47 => 18.13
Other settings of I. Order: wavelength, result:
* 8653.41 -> 17.59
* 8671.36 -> 17.5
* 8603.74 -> 17.22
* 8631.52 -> 16.71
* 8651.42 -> 18.11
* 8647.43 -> 19.09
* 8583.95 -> 18.2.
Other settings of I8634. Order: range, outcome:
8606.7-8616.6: 17.71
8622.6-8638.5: 20.15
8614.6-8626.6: 19.03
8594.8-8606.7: 17.67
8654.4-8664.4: 19.07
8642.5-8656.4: 19.68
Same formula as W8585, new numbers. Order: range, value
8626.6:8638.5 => 15.07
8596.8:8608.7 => 16.74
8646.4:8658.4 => 17.59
